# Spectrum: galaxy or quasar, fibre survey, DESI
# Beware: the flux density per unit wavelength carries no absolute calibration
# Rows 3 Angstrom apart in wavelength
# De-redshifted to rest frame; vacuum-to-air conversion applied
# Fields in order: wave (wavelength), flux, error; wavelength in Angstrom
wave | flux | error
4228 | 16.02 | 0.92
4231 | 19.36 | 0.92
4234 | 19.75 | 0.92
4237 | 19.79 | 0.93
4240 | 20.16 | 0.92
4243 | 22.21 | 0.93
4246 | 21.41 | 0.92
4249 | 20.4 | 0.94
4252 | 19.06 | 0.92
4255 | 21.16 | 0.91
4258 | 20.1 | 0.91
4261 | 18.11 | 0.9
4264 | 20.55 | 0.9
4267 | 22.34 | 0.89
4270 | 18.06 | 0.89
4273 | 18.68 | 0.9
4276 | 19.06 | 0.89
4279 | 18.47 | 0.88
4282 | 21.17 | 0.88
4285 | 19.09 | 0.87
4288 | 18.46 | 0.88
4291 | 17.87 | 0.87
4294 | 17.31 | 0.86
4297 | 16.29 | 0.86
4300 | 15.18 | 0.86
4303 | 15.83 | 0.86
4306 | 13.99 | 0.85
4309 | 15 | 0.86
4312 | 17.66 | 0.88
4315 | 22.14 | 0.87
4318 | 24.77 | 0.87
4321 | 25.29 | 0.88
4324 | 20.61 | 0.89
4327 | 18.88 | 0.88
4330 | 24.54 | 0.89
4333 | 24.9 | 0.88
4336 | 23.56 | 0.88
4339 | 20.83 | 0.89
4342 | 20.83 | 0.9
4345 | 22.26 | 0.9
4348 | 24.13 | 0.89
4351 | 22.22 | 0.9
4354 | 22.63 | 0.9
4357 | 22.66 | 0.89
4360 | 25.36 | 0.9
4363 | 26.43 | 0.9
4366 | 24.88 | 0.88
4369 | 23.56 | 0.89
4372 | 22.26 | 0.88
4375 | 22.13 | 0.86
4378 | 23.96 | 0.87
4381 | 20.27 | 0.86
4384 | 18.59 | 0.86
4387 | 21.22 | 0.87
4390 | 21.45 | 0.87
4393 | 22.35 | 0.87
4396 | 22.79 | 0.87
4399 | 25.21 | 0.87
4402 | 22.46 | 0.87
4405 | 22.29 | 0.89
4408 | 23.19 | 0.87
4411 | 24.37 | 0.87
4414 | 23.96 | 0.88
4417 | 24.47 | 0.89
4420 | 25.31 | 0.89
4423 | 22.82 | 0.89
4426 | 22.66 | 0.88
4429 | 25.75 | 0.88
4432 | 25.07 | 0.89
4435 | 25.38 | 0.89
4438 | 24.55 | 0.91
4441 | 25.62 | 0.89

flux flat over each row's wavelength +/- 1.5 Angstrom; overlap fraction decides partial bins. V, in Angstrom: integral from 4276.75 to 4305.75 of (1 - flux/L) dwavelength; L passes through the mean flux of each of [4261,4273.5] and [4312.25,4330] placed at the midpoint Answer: 4.5 Angstrom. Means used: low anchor 19.8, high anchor 22.2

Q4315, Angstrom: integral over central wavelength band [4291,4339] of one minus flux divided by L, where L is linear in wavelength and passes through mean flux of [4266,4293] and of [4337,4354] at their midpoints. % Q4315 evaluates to 2.61 Angstrom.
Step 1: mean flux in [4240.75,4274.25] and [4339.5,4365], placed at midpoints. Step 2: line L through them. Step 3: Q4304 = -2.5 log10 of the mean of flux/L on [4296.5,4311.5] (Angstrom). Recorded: 0.376 mag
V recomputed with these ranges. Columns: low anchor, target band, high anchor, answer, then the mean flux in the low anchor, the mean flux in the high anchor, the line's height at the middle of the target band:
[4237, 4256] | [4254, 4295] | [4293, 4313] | -2.4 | 20.6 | 15.8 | 18.3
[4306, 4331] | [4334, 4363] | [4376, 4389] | -2.9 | 20.6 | 21.1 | 20.8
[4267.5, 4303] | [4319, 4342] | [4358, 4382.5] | -1.7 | 18.2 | 23.6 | 21.1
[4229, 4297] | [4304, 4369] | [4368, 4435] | -1.9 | 19.6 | 23.1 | 21.4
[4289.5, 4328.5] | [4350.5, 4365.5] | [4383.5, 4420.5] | -2.3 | 18.5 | 22.9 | 20.9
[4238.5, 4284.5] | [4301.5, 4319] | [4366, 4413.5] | 2.5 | 20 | 22.5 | 21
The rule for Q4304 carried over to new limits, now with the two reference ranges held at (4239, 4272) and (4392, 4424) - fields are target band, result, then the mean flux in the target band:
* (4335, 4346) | 0.02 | 21.8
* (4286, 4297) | 0.19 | 17.7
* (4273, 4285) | 0.08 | 19.4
